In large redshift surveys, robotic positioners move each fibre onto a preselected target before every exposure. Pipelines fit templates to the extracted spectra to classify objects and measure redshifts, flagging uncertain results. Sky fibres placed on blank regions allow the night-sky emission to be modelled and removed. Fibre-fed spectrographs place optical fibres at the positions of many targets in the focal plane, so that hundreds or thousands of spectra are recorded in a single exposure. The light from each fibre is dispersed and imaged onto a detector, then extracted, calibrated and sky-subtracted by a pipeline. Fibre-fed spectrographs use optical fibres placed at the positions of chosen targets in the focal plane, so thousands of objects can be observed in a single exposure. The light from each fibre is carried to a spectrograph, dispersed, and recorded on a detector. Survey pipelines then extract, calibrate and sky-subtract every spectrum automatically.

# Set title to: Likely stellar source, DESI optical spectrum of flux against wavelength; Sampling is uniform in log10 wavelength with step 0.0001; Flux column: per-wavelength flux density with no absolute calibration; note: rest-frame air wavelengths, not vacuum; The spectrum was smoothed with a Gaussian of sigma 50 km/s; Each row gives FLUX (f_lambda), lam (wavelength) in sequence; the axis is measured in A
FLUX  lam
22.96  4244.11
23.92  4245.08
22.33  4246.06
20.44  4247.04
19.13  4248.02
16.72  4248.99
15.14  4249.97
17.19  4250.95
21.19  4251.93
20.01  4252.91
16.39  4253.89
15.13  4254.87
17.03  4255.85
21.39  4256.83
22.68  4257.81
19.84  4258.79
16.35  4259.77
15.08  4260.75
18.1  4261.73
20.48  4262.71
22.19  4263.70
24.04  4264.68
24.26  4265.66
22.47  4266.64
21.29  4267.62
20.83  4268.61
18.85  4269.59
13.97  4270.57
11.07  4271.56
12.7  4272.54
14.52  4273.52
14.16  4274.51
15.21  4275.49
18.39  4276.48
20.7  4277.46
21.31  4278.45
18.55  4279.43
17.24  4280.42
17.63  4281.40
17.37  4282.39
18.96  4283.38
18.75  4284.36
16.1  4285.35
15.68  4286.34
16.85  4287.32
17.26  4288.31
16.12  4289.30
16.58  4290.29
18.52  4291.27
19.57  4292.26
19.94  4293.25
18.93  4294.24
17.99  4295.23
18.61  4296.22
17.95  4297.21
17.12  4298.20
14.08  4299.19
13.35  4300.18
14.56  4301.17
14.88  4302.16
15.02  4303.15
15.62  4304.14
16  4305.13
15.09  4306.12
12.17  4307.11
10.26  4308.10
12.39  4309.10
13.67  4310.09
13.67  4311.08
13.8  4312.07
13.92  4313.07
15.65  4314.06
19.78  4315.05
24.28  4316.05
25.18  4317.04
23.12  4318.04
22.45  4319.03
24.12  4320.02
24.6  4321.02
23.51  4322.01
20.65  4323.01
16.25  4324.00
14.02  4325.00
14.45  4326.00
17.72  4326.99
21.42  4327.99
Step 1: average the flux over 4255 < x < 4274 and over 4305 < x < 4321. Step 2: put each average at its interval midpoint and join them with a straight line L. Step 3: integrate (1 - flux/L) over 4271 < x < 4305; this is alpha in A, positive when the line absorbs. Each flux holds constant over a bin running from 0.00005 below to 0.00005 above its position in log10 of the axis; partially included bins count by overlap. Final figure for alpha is 2.5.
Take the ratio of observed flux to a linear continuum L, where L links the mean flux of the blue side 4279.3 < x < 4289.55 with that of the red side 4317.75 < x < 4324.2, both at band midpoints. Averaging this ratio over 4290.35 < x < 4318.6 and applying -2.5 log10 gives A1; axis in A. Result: 0.20 mag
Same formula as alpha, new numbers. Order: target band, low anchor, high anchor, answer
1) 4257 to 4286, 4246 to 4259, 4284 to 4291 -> -1.1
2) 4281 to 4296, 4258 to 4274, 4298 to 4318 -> -0.7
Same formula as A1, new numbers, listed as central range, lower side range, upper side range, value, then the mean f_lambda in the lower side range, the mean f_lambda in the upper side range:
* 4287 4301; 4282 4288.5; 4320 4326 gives 0.03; 17.3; 19.7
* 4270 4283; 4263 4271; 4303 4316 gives 0.19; 21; 14.7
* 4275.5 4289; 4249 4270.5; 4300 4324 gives 0.04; 19.3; 17.4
